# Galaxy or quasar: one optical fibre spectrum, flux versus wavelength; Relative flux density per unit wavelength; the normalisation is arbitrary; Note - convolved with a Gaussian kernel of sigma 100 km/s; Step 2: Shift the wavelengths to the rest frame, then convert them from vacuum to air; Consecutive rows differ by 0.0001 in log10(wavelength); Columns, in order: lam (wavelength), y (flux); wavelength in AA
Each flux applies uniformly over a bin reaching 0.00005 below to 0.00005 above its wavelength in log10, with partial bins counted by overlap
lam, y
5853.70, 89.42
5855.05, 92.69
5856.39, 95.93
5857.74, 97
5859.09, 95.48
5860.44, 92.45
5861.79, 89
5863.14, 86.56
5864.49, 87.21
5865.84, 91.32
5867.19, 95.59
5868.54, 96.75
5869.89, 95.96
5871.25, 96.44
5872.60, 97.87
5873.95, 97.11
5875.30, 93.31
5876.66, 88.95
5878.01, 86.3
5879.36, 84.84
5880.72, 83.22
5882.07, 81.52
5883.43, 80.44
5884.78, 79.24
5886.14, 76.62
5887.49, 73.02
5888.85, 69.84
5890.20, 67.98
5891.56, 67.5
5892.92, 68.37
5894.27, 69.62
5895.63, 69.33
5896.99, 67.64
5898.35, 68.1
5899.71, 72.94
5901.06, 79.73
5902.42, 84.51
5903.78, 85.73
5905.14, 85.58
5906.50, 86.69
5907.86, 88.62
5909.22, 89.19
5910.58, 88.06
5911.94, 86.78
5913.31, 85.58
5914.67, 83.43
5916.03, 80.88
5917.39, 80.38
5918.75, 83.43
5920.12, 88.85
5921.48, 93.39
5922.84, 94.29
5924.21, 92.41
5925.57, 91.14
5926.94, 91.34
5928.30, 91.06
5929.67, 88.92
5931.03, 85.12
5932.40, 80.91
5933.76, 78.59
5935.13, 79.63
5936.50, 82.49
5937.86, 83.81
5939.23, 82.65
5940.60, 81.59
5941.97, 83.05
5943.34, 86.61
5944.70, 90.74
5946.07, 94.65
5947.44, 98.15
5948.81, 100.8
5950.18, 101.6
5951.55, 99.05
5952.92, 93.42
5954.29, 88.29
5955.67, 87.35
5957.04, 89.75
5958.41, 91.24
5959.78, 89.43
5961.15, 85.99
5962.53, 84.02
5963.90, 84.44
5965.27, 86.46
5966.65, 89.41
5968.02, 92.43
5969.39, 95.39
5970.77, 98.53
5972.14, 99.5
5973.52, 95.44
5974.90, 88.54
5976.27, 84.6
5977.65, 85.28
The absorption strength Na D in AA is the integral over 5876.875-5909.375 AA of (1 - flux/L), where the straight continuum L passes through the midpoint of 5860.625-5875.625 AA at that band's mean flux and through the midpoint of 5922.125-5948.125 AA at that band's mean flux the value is 4.8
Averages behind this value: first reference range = 93.4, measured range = 77.8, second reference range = 87.2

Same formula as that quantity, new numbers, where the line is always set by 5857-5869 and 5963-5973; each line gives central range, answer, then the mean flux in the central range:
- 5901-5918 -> 1.3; 85.2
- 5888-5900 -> 3.0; 68.9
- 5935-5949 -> 0.7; 87.5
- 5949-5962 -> 0.0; 92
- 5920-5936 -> 0.8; 87.9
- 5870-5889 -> 1.4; 85.6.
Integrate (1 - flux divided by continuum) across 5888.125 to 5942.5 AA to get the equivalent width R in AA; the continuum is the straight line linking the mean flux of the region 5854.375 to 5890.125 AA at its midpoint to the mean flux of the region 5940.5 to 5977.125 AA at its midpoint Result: 4.7 AA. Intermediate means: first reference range 88.3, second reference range 91.2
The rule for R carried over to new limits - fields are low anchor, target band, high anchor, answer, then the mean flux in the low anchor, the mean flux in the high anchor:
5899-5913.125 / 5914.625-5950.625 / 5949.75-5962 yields 0.2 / 84.8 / 91.4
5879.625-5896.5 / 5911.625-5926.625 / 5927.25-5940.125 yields -1.2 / 74.1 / 83.9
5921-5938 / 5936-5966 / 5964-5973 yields 0.3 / 87.2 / 93.1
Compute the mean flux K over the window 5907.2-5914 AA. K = 87.6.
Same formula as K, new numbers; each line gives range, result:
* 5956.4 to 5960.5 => 90.2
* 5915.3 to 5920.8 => 83.4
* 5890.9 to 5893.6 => 68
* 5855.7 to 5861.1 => 95.3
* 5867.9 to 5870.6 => 96.1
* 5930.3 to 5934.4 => 81.8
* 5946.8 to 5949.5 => 99.5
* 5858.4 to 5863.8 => 90.9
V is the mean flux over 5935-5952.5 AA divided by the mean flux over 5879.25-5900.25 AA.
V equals 1.23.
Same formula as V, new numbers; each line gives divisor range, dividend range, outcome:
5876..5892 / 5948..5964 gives 1.17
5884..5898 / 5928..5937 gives 1.18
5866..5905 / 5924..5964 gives 1.09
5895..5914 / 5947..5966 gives 1.12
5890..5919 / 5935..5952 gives 1.13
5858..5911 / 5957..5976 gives 1.08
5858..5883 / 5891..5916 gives 0.87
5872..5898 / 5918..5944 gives 1.09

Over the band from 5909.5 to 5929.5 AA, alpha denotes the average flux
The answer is 88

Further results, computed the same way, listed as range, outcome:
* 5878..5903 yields 75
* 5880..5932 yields 81.6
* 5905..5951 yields 87.7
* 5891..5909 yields 76.9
